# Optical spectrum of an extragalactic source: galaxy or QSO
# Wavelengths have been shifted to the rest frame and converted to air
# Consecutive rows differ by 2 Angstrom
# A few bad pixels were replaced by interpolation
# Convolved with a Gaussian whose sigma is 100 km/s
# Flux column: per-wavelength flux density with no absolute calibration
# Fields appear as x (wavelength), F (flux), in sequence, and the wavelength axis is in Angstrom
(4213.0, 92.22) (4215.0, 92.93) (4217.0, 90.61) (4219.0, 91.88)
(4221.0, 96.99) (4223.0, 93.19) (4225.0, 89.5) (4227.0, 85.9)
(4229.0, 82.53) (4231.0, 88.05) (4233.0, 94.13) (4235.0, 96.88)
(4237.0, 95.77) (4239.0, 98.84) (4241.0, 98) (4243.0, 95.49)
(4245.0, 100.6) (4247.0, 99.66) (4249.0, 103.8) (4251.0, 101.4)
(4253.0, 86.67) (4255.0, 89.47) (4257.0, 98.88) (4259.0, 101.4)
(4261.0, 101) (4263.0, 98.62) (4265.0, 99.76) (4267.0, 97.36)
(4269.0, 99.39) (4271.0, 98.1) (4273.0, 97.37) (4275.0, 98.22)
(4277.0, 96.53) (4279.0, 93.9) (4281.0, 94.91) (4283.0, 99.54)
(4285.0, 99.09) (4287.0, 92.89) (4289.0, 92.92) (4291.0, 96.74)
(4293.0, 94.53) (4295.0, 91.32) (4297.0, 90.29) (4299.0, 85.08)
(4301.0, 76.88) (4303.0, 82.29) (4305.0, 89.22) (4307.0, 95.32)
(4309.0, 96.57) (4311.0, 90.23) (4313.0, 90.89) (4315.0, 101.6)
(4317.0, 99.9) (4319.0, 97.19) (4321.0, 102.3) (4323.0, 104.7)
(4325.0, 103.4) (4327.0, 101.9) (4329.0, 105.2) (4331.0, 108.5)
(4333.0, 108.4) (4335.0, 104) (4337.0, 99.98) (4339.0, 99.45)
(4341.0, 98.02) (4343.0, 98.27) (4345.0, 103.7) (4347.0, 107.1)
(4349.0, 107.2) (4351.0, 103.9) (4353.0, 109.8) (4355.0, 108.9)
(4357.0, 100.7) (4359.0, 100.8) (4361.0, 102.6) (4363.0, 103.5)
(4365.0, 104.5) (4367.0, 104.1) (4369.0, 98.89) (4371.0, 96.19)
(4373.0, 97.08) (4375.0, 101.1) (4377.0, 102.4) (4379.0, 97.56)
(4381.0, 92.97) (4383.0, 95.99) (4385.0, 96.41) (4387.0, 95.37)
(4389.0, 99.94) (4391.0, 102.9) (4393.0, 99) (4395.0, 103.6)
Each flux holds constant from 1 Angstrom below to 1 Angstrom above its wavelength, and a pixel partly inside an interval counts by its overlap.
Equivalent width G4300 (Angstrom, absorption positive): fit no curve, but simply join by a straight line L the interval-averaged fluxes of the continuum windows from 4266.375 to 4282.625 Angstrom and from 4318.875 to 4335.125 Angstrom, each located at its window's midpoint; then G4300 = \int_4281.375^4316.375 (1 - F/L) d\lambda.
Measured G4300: 2.9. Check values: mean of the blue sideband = 97.1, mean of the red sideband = 104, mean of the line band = 92.2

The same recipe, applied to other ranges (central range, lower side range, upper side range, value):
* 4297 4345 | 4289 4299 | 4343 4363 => 0.3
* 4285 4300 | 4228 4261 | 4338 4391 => 0.8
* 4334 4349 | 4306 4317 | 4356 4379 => -0.5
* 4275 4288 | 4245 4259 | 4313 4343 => 0.4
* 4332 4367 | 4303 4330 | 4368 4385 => -2.1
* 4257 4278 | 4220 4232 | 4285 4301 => -1.9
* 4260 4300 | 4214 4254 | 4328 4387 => 0.5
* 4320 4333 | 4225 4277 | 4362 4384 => -0.9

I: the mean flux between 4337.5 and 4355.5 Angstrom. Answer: 104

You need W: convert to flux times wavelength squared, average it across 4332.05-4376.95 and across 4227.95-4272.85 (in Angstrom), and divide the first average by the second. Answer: 1.11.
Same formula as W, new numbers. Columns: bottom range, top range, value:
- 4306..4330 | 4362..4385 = 1.03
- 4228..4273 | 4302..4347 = 1.06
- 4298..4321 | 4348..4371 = 1.16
